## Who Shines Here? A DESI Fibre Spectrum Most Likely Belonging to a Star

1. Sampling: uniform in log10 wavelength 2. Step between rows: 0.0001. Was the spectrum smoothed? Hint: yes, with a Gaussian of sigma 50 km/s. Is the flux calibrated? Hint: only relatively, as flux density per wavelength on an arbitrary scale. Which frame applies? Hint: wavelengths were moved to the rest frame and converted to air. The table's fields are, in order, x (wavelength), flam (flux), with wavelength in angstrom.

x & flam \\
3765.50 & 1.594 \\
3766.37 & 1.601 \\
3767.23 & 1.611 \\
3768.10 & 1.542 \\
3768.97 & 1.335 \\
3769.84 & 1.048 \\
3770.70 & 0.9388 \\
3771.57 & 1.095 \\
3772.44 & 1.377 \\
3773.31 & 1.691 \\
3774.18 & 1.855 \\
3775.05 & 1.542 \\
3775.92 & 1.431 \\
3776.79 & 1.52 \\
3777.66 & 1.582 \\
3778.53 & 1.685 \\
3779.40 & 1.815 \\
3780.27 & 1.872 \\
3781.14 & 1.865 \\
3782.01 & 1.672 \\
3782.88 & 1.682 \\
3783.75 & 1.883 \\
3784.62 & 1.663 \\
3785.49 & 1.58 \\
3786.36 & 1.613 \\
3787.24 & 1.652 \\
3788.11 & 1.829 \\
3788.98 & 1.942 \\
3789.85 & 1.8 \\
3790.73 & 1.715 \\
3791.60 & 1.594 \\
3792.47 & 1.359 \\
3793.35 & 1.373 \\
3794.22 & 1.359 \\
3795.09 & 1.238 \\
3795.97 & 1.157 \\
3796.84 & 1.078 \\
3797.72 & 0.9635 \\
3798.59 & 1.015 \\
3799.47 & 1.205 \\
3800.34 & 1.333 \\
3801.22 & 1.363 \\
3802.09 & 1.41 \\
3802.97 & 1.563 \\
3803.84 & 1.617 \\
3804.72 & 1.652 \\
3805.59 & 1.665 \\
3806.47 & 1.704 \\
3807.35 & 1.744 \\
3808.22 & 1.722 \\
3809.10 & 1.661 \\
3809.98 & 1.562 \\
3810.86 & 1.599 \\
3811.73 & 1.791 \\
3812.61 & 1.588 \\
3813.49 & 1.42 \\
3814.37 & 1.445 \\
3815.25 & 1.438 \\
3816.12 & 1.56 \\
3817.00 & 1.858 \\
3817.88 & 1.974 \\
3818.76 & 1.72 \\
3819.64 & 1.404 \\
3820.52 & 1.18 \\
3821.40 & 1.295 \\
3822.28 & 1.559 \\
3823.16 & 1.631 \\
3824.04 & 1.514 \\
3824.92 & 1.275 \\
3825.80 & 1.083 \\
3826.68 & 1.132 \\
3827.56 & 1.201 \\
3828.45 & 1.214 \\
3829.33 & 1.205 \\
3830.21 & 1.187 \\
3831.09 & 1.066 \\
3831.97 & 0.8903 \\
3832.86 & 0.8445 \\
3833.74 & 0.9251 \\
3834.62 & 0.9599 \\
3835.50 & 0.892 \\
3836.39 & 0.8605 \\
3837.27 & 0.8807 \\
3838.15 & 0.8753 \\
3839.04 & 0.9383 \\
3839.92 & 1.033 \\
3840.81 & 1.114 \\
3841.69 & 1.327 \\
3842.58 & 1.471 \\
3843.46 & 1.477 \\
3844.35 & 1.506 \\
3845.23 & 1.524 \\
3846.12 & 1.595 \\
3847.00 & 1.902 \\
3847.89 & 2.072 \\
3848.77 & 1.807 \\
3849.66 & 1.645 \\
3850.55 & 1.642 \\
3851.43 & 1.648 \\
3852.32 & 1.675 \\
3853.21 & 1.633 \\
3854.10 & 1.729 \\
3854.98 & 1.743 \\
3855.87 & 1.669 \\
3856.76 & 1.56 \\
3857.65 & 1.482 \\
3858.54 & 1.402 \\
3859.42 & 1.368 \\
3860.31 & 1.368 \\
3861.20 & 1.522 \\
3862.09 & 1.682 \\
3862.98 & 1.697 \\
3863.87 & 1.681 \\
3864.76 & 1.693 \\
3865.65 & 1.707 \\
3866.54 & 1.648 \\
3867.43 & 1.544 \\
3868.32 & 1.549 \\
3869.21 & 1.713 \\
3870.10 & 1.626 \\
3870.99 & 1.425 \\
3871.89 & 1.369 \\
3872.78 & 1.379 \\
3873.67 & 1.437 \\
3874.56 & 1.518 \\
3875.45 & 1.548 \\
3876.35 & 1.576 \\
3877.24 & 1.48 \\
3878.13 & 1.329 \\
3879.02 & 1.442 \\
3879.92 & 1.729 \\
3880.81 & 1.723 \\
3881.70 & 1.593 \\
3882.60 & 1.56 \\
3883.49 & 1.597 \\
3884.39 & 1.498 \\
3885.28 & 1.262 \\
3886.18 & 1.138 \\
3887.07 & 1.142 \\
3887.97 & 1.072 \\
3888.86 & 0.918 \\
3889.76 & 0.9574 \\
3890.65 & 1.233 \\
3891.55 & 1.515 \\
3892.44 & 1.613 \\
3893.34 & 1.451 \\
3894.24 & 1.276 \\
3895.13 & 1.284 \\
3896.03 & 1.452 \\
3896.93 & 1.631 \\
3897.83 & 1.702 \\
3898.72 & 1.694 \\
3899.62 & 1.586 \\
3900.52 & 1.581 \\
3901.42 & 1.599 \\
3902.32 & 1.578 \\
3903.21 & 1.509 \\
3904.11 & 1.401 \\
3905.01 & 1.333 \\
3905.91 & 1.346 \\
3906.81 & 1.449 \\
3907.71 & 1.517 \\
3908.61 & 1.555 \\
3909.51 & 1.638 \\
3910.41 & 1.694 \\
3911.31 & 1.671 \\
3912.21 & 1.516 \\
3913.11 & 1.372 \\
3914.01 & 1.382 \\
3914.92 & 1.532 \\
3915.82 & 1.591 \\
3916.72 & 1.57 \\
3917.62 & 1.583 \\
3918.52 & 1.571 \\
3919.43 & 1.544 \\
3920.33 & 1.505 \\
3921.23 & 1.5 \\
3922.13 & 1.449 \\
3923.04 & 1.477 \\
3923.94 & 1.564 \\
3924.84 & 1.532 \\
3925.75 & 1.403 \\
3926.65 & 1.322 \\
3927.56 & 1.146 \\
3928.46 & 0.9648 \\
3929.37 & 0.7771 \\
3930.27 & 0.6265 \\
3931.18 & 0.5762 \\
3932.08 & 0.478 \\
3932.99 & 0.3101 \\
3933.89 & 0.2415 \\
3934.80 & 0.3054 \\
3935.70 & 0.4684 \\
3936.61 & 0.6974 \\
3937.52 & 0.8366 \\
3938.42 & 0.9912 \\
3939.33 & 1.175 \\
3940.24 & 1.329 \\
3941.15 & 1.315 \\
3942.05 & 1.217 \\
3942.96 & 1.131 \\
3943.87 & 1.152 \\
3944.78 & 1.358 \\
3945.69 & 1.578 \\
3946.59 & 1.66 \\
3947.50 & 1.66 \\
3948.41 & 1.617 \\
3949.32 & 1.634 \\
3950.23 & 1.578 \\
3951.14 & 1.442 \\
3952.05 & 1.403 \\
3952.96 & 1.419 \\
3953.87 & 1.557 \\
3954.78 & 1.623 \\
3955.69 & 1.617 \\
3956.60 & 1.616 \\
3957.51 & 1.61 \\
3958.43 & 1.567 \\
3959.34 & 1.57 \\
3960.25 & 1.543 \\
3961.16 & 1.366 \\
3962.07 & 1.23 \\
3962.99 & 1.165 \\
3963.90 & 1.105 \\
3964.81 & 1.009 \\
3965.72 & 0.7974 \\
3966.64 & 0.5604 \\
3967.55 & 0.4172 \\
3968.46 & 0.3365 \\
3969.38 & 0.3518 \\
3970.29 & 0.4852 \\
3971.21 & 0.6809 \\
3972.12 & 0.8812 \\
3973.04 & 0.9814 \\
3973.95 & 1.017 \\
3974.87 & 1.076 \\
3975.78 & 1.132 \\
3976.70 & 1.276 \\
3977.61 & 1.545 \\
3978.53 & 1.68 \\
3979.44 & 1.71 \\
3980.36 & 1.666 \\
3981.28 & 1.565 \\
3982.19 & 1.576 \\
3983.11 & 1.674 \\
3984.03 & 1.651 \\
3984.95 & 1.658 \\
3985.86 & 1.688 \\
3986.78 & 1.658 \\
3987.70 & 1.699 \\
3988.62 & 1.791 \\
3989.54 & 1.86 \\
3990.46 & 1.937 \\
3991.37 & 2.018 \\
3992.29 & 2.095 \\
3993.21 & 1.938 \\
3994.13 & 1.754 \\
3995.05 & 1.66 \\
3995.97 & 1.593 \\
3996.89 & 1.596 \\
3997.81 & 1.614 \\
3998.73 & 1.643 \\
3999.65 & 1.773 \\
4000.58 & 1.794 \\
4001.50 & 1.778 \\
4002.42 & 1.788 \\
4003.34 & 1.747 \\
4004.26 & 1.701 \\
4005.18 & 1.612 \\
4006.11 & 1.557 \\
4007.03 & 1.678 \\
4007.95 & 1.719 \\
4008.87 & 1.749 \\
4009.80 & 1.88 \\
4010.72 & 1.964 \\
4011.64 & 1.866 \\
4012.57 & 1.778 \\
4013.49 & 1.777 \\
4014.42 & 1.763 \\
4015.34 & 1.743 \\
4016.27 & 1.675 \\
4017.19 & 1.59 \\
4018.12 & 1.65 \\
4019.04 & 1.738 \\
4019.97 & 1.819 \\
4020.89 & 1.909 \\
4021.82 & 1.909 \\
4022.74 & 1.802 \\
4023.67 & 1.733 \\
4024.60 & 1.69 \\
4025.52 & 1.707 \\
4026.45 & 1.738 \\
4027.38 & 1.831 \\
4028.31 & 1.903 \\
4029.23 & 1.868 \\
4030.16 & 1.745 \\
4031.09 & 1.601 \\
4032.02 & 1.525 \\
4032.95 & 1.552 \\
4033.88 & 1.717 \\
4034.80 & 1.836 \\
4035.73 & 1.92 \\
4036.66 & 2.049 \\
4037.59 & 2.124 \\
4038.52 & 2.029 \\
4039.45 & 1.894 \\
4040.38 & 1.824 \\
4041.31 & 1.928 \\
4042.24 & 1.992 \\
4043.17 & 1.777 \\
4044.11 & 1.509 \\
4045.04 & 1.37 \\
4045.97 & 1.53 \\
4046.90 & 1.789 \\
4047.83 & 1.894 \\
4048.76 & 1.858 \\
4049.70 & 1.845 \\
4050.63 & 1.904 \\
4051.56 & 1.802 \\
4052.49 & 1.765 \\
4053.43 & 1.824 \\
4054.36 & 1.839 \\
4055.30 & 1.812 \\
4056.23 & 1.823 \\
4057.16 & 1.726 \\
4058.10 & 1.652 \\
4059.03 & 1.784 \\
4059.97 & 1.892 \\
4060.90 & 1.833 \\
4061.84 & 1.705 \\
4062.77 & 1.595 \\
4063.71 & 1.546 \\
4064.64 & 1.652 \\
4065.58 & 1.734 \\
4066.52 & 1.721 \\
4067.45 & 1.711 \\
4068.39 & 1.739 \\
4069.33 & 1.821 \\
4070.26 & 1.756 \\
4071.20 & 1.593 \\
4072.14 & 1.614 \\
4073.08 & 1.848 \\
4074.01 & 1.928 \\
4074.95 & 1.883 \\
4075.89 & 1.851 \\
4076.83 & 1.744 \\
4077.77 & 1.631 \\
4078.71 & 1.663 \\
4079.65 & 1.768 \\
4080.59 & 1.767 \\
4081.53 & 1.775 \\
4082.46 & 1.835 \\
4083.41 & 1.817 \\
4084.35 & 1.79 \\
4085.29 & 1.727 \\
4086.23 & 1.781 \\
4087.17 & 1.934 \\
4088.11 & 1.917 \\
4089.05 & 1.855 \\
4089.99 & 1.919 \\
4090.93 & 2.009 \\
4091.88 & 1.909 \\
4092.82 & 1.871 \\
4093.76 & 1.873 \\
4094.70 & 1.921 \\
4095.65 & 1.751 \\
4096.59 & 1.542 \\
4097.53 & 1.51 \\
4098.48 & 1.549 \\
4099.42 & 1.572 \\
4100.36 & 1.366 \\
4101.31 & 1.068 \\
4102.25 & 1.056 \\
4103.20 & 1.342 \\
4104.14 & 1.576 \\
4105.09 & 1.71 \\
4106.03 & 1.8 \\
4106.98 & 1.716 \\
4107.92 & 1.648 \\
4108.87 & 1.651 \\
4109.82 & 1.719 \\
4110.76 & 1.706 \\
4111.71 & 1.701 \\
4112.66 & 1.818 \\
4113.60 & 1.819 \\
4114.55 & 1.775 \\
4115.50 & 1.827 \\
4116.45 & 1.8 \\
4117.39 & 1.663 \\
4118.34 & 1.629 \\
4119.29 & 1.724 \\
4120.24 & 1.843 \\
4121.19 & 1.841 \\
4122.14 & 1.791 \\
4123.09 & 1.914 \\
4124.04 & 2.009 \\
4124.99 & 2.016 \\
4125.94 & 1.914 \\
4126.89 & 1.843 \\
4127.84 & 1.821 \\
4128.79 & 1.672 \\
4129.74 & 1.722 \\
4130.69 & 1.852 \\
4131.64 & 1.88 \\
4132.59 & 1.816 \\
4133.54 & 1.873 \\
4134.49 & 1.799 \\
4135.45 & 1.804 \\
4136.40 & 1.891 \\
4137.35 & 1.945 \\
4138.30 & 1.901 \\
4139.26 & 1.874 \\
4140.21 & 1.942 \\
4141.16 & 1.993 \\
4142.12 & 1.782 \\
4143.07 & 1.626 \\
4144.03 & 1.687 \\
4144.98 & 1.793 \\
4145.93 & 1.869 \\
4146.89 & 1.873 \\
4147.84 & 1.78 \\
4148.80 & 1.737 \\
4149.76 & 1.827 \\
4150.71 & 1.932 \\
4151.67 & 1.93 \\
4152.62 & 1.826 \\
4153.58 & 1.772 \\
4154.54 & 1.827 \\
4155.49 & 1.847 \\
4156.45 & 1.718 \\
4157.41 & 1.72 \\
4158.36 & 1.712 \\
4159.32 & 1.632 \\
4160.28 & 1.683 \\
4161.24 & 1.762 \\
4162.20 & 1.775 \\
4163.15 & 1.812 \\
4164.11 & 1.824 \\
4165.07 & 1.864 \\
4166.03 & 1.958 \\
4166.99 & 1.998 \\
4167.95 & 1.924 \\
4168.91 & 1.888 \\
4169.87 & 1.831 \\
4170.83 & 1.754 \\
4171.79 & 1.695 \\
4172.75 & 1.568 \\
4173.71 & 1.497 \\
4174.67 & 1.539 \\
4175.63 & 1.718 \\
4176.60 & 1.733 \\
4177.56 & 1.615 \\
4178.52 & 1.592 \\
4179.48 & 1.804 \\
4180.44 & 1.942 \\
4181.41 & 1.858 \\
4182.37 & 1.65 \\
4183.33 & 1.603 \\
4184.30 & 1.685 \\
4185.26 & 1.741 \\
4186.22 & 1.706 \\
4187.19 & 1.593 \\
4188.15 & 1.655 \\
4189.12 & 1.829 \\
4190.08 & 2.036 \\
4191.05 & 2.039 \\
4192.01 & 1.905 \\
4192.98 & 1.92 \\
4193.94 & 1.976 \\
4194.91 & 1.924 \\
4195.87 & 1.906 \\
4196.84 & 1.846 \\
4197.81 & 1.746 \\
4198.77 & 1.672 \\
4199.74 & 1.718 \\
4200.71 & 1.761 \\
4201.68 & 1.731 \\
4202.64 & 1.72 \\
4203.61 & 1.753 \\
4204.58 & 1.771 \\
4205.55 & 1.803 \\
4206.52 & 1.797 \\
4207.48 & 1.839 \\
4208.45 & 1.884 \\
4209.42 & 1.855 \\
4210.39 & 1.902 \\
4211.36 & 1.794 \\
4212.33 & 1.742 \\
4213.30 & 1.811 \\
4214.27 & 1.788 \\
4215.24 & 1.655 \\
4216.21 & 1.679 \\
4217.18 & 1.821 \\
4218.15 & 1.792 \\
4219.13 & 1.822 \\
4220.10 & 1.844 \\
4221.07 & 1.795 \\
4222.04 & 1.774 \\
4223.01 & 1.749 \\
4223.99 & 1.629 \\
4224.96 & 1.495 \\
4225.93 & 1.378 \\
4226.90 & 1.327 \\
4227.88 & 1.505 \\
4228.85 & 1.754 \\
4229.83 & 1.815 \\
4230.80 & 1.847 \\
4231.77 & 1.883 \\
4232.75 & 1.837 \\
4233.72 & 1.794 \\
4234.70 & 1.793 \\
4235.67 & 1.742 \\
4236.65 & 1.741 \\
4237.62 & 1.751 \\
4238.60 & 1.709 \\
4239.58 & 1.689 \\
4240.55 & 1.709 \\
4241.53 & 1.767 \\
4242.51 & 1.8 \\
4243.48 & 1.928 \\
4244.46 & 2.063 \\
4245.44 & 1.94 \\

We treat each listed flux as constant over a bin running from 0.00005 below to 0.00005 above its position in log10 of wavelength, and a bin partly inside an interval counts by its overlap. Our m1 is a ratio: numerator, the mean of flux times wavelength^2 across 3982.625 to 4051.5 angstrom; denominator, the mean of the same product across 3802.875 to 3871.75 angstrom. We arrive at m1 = 1.33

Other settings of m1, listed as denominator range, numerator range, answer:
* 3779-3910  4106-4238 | 1.43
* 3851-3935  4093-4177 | 1.40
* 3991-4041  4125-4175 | 1.09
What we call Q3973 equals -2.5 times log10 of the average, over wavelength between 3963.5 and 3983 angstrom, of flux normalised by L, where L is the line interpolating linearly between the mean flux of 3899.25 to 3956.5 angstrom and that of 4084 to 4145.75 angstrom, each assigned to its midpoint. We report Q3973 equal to 0.33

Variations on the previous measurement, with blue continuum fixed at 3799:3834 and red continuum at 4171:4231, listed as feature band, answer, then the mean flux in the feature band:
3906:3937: 0.23 mag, 1.22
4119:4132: -0.10 mag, 1.85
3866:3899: 0.03 mag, 1.45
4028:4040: -0.14 mag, 1.83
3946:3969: 0.17 mag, 1.32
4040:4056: -0.10 mag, 1.78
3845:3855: -0.18 mag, 1.72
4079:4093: -0.12 mag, 1.84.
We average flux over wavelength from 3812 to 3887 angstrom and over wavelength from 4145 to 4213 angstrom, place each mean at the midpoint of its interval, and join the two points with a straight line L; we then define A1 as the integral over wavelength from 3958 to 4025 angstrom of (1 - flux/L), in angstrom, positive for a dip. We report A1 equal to 3.0 angstrom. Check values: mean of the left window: 1.44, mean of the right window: 1.79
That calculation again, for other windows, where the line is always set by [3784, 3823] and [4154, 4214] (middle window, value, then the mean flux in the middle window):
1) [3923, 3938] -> 7.1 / 0.85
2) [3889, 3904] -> 1.1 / 1.47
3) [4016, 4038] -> -1.3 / 1.78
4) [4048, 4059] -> -0.7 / 1.81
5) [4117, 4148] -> -1.5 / 1.83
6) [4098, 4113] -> 1.5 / 1.56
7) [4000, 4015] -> -0.9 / 1.76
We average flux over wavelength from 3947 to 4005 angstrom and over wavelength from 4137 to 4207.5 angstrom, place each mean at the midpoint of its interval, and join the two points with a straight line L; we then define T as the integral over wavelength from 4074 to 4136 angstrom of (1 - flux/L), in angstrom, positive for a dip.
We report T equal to -2.9 angstrom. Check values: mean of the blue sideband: 1.45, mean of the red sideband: 1.79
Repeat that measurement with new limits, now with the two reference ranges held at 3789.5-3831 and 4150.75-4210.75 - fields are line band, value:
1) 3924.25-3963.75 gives 9.2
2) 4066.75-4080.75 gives -0.6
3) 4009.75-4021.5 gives -1.0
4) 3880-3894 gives 1.4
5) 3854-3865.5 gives -0.7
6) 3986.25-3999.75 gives -1.4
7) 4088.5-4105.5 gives 0.7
